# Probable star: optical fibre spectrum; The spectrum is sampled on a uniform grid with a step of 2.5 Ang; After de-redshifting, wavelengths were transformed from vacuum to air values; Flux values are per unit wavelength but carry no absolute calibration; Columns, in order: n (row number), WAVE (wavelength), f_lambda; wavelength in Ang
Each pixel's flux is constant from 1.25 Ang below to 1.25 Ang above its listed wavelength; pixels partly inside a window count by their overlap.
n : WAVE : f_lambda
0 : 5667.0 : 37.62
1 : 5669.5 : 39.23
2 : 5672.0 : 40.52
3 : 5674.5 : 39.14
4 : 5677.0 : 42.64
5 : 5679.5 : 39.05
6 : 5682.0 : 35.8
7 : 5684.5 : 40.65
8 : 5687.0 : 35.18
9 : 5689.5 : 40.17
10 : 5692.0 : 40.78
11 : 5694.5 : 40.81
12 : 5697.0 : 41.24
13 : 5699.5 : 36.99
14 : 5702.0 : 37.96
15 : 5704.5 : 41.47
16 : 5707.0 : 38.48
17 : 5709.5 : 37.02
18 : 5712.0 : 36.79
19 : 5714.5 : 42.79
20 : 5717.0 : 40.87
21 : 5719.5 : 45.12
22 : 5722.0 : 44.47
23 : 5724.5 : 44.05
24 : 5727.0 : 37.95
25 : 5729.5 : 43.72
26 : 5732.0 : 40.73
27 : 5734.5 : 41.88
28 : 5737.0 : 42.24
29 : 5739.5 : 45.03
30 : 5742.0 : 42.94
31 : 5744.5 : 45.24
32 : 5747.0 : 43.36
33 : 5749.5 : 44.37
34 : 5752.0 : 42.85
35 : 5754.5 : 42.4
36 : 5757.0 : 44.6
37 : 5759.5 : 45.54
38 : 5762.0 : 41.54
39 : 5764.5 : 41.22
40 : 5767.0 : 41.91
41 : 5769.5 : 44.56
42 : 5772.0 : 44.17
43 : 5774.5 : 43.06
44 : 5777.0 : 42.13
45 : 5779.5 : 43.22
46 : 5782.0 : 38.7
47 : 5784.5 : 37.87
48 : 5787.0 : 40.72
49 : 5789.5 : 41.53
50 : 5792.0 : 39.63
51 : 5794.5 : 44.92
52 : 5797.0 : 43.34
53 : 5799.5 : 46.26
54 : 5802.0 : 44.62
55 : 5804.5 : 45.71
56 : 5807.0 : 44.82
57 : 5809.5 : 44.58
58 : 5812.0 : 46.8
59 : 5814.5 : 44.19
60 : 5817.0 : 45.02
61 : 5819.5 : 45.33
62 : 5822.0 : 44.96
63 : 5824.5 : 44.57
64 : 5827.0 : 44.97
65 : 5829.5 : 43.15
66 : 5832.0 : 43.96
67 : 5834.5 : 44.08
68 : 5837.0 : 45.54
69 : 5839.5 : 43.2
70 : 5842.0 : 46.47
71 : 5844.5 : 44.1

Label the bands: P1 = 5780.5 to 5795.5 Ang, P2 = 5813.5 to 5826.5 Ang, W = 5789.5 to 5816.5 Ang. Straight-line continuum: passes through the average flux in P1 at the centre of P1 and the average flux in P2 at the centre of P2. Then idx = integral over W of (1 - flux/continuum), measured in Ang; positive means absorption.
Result -1.2 Ang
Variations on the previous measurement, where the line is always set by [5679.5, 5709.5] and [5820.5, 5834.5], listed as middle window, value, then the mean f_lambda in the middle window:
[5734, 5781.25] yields -2.00 Ang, 43.3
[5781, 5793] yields 0.84 Ang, 39.7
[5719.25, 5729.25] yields -0.65 Ang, 42.8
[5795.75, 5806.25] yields -0.42 Ang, 45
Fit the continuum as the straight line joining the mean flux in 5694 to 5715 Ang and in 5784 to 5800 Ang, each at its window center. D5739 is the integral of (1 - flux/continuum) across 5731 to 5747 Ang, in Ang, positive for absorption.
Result -1.1 Ang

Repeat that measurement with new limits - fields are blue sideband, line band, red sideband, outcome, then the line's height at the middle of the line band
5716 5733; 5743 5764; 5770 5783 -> -0.58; 42.5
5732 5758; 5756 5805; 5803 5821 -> 1.79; 44.3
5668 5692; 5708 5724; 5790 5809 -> -0.22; 40.7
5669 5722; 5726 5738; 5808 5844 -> -0.05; 41.2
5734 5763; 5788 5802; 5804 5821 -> 0.47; 44.7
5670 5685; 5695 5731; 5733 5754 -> 0.87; 41.6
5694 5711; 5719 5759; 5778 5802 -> -2.93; 40.2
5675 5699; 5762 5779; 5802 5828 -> 0.15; 43.1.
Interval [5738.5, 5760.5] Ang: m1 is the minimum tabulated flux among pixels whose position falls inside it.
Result 42.4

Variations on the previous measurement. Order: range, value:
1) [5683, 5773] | 35.18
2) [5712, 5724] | 36.79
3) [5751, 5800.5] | 37.87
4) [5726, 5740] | 37.95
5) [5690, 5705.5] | 36.99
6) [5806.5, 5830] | 43.15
